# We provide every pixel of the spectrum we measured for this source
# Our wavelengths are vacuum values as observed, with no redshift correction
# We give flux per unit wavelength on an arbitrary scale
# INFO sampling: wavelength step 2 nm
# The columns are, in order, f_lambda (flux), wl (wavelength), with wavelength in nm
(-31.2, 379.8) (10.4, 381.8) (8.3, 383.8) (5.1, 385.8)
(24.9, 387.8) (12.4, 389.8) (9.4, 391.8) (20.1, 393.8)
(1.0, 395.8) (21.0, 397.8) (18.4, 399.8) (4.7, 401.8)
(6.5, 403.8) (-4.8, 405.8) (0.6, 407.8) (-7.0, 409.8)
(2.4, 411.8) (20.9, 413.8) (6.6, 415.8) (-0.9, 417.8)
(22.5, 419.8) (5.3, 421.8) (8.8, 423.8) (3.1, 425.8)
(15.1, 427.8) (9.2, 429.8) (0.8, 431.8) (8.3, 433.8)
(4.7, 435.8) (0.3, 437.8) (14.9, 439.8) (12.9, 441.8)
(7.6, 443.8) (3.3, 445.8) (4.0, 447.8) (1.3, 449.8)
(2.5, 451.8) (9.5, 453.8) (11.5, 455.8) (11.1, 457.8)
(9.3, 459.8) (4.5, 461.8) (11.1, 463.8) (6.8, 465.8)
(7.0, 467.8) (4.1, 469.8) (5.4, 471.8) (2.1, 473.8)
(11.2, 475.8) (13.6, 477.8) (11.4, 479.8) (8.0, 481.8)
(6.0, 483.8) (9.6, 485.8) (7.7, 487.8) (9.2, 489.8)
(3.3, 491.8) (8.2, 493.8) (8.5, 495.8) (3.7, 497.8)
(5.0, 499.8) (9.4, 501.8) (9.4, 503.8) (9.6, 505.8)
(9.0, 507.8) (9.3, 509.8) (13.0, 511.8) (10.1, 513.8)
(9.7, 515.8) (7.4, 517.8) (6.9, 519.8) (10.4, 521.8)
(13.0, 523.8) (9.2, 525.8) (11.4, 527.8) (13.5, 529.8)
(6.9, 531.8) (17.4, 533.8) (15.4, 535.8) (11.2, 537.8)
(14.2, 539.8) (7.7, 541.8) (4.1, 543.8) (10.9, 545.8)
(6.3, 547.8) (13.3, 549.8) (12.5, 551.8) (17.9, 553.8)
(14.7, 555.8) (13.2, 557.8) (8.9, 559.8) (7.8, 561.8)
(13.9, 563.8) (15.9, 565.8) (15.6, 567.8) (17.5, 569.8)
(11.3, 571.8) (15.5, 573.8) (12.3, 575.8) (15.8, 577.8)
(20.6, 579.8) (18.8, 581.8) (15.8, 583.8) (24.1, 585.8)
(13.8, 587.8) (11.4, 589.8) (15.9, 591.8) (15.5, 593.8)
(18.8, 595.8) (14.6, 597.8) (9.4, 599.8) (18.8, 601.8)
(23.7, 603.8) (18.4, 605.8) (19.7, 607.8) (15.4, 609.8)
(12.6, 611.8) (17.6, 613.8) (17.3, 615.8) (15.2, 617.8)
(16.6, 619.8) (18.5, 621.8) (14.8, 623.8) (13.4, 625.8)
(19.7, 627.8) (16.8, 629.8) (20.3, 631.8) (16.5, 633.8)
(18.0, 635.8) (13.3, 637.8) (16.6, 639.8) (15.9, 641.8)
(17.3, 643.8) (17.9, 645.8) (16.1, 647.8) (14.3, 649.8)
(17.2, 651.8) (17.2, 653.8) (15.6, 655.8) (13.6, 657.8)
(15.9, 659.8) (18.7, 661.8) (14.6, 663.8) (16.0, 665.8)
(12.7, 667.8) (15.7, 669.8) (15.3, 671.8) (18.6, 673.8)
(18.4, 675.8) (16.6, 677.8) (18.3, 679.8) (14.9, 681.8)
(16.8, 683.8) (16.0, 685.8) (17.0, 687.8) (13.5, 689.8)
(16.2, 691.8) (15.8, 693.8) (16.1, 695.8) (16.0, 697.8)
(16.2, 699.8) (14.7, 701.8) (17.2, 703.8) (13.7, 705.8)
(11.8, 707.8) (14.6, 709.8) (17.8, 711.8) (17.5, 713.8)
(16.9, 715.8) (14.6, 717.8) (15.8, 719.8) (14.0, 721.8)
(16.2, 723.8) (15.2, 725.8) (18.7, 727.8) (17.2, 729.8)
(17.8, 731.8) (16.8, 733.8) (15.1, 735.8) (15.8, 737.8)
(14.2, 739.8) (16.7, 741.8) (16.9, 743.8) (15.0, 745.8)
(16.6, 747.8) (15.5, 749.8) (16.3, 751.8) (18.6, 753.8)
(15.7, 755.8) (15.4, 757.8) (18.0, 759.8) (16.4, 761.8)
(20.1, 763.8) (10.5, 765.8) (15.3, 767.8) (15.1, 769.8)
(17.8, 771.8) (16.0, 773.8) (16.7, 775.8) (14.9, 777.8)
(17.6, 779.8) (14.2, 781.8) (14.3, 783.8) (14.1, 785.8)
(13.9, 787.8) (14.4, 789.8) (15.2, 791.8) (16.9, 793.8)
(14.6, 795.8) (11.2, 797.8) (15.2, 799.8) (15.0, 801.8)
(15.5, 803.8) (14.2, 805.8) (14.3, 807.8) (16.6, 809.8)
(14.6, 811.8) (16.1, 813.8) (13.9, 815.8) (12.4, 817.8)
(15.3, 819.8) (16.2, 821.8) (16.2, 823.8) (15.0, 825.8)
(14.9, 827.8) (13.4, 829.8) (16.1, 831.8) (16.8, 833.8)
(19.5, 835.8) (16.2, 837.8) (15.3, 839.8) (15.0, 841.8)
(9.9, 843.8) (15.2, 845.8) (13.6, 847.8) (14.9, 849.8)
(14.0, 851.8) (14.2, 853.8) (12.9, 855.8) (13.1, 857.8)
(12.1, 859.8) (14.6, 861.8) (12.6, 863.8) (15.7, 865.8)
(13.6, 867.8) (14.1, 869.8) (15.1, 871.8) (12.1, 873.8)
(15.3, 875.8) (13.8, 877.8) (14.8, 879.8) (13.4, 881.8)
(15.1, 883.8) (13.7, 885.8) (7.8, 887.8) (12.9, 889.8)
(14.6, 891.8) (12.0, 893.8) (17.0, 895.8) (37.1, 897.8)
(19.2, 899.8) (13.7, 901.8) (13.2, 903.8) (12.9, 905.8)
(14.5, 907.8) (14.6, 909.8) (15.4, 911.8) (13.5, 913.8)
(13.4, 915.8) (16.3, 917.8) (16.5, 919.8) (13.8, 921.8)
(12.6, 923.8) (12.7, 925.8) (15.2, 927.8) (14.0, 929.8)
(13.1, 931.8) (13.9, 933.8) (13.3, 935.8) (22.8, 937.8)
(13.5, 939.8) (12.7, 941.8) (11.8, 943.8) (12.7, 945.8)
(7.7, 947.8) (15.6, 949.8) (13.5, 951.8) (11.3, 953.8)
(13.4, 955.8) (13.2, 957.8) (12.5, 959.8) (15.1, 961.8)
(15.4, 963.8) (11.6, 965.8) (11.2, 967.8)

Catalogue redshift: 0.367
